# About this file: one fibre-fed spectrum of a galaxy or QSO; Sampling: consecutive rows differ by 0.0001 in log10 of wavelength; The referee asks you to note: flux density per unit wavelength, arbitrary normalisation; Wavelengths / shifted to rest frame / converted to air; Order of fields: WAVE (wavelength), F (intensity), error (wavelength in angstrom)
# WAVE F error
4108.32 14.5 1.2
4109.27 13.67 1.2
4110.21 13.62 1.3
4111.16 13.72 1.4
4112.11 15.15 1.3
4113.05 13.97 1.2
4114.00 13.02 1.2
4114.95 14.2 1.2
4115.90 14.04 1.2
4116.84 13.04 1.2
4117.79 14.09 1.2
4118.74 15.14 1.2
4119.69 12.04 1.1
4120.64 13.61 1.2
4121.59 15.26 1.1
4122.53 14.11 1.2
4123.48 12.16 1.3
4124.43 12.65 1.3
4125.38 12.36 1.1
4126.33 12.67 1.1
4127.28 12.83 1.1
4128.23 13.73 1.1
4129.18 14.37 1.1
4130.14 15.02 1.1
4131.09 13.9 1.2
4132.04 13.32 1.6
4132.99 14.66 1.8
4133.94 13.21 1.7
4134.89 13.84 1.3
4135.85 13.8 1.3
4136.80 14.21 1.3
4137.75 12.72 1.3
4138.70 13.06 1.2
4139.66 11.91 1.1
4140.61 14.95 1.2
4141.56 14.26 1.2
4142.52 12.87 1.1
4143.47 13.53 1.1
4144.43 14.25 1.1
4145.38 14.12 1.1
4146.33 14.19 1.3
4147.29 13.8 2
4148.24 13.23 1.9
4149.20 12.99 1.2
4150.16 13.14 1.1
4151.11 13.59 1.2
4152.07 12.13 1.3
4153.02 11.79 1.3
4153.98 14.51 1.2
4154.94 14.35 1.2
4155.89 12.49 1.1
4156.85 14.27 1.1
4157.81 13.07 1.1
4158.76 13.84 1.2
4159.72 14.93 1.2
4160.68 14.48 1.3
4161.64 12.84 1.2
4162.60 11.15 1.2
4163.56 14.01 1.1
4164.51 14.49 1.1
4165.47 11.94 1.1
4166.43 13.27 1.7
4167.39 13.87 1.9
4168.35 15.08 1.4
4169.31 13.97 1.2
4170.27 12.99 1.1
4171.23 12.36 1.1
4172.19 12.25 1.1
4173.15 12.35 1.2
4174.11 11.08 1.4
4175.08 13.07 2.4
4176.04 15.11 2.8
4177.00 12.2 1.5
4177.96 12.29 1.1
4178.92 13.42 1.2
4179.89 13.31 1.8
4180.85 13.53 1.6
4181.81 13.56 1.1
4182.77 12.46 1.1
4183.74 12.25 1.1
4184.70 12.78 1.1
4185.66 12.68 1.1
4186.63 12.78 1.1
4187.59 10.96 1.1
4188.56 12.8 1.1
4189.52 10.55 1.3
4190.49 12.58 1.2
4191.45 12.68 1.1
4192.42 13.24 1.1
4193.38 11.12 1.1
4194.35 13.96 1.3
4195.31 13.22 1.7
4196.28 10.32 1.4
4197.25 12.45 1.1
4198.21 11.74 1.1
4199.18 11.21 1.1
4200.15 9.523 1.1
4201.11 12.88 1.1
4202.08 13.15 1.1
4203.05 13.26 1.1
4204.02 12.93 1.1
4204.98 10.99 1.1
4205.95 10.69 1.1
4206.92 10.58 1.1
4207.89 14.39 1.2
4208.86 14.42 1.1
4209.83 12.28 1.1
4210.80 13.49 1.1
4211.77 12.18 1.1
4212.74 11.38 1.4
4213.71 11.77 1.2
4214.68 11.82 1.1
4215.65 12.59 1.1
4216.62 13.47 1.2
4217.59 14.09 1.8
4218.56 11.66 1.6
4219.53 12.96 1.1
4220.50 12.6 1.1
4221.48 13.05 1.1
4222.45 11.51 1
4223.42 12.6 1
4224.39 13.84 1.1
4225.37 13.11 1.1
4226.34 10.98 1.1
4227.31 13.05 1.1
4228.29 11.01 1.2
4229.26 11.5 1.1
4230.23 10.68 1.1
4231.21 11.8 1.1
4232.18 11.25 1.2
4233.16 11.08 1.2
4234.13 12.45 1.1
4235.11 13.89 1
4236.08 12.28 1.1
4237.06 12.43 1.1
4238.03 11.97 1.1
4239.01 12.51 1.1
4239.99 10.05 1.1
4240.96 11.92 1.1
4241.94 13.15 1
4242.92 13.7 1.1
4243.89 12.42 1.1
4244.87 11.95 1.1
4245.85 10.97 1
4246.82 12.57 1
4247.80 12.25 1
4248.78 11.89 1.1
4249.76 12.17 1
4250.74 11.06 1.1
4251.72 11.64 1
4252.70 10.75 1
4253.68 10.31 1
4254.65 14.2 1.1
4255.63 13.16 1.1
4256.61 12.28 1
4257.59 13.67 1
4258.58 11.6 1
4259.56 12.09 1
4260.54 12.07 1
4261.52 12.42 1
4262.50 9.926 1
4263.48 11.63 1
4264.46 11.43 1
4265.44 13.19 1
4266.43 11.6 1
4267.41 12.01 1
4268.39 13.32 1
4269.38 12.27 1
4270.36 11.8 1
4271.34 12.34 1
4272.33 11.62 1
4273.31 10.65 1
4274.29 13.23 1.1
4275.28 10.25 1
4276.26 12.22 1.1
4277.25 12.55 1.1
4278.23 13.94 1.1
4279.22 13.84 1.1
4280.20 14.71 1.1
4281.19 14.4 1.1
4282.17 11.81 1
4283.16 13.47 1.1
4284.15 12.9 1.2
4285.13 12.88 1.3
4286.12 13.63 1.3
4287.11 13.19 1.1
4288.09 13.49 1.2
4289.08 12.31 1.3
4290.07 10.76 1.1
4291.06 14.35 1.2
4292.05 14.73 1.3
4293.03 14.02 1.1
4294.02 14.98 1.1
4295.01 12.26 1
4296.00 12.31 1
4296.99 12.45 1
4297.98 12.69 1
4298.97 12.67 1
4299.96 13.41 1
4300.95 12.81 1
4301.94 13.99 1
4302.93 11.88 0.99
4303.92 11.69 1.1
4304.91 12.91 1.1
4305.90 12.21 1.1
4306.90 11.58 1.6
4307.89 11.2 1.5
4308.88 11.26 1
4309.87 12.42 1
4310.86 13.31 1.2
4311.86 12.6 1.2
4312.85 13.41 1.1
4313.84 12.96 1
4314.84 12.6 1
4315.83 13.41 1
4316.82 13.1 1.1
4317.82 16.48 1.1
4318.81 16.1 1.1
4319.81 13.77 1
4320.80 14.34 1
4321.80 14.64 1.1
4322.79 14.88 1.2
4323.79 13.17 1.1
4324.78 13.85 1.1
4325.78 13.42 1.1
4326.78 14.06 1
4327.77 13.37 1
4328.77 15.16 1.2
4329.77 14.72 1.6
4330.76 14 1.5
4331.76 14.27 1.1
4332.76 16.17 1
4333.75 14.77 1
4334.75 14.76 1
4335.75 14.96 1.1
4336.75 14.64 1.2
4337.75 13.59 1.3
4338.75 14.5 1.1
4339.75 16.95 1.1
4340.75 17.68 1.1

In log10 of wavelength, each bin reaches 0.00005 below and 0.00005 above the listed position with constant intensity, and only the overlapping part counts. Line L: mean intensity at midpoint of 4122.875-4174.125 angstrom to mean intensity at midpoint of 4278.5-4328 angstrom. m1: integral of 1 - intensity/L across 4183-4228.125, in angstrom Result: 3.4 angstrom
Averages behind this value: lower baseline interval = 13.4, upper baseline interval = 13.3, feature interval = 12.3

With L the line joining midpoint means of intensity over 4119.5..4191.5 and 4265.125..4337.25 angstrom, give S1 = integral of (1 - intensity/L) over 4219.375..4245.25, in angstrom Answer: 2.0 angstrom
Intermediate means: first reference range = 13.3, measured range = 12.2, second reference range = 13.3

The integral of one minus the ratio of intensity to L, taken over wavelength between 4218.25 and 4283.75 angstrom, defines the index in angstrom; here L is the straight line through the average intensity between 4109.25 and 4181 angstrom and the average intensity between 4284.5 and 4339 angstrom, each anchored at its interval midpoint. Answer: 6.2 angstrom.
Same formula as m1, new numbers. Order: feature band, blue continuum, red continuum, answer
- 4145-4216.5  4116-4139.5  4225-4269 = 0.48 angstrom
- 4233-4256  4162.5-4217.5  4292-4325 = 1.35 angstrom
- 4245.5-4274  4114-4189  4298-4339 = 3.27 angstrom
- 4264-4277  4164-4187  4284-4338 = 1.31 angstrom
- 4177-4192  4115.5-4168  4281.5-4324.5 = 0.97 angstrom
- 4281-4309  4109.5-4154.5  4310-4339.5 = 2.47 angstrom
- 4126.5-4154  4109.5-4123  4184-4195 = -0.26 angstrom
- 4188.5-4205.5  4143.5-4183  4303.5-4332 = 1.56 angstrom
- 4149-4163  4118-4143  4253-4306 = 0.09 angstrom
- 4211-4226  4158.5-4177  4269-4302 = 0.62 angstrom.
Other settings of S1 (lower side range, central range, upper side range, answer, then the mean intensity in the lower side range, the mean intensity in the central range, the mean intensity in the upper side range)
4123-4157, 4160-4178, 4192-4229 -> -0.18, 13.5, 13.1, 12.4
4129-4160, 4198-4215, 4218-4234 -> 0.38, 13.6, 12.2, 12.1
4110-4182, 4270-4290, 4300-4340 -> 1.38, 13.5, 12.7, 13.7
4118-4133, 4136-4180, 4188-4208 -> -1.51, 13.6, 13.3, 12.1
